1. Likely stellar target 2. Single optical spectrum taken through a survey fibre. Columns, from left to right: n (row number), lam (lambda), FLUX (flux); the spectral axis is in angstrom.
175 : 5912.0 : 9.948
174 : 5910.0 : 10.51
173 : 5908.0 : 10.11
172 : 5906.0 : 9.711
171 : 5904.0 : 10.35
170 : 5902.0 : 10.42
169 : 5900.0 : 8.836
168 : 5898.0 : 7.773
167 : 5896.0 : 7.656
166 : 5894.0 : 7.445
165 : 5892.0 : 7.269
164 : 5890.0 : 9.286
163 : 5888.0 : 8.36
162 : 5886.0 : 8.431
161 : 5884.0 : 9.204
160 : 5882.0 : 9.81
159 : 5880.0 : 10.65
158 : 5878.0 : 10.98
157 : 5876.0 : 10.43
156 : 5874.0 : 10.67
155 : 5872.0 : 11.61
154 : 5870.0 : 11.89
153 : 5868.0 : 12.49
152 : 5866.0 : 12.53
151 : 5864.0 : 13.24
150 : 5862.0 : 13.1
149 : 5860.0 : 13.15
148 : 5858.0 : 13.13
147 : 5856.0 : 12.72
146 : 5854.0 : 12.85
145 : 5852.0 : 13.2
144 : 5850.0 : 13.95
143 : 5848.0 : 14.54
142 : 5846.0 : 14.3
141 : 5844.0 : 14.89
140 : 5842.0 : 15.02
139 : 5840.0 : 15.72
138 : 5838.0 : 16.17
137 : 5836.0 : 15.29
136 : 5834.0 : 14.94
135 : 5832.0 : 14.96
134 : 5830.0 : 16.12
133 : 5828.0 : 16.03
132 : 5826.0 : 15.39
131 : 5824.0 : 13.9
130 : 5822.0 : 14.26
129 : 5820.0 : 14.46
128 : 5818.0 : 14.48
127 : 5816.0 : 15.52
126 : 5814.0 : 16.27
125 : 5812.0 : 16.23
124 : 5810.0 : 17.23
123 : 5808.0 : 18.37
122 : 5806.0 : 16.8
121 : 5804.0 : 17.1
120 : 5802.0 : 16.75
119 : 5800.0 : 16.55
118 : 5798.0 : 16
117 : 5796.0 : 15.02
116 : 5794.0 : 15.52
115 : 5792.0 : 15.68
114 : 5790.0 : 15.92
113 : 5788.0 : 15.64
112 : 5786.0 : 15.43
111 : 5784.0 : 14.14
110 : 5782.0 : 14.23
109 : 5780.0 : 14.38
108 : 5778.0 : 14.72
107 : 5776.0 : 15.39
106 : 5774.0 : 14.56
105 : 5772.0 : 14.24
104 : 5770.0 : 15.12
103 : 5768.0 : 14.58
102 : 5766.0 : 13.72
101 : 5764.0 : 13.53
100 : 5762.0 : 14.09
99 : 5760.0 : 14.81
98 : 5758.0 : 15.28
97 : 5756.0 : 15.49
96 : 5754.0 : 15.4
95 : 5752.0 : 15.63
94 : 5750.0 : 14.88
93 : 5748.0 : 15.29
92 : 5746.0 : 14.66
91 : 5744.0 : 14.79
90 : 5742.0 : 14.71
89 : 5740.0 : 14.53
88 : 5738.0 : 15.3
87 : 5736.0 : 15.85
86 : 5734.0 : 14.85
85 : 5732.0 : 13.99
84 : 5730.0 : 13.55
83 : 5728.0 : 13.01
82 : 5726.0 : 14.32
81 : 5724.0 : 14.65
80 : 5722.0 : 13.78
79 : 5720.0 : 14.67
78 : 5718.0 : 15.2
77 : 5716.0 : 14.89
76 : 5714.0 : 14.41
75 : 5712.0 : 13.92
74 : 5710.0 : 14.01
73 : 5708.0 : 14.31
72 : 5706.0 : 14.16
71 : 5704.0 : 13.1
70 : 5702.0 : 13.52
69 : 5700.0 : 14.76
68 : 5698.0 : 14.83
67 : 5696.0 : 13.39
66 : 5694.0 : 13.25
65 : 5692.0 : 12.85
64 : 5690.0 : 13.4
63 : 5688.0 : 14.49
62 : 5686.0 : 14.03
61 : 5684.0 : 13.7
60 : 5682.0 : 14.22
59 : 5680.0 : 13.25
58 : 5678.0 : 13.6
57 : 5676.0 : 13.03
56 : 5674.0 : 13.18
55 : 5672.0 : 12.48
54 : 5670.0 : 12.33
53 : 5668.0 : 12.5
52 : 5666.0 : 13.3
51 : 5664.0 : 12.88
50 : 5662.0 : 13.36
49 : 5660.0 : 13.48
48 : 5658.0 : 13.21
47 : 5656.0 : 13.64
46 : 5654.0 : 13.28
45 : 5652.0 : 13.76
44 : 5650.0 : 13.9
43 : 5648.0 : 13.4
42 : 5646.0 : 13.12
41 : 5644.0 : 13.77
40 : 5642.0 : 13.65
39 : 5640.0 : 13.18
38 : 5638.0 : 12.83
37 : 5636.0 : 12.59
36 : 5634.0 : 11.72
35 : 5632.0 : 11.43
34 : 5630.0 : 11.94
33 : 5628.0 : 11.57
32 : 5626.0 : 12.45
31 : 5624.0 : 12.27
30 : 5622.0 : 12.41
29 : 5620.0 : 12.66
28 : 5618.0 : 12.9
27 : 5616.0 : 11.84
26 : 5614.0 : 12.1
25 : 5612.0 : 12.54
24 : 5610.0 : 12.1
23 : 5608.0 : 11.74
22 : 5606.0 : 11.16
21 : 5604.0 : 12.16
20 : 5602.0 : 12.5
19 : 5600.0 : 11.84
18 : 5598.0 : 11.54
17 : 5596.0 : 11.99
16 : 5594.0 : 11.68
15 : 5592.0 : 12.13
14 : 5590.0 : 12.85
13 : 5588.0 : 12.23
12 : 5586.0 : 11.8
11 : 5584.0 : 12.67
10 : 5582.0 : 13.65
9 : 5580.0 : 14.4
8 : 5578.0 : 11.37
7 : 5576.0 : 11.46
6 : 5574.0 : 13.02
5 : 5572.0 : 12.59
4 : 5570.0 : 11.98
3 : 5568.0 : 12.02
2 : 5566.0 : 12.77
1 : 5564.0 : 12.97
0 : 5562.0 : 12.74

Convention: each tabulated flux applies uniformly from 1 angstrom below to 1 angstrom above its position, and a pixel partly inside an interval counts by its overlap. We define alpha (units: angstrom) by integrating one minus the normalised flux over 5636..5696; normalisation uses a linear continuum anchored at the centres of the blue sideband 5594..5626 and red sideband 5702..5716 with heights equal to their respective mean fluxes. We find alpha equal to -0.7 angstrom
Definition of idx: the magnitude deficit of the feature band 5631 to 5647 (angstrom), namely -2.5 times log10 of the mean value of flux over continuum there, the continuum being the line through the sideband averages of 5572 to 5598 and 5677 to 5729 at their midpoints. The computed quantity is 0.029 mag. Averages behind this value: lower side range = 12.4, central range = 12.8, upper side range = 14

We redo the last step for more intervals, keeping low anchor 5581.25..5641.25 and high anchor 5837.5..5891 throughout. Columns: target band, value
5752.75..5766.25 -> -0.20 mag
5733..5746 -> -0.22 mag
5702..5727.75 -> -0.16 mag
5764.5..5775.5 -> -0.18 mag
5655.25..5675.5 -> -0.07 mag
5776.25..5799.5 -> -0.23 mag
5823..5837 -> -0.24 mag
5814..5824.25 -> -0.20 mag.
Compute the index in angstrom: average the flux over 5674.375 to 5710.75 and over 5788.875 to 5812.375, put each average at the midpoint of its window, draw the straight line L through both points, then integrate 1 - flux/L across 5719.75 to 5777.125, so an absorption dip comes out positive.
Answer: 1.9 angstrom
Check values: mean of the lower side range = 13.8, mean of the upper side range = 16.4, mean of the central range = 14.6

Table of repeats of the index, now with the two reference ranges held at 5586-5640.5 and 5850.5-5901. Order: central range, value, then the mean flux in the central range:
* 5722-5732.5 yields -2.2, 13.9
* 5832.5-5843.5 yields -4.5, 15.4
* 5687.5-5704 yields -2.9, 13.7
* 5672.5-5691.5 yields -3.0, 13.6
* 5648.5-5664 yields -2.0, 13.5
